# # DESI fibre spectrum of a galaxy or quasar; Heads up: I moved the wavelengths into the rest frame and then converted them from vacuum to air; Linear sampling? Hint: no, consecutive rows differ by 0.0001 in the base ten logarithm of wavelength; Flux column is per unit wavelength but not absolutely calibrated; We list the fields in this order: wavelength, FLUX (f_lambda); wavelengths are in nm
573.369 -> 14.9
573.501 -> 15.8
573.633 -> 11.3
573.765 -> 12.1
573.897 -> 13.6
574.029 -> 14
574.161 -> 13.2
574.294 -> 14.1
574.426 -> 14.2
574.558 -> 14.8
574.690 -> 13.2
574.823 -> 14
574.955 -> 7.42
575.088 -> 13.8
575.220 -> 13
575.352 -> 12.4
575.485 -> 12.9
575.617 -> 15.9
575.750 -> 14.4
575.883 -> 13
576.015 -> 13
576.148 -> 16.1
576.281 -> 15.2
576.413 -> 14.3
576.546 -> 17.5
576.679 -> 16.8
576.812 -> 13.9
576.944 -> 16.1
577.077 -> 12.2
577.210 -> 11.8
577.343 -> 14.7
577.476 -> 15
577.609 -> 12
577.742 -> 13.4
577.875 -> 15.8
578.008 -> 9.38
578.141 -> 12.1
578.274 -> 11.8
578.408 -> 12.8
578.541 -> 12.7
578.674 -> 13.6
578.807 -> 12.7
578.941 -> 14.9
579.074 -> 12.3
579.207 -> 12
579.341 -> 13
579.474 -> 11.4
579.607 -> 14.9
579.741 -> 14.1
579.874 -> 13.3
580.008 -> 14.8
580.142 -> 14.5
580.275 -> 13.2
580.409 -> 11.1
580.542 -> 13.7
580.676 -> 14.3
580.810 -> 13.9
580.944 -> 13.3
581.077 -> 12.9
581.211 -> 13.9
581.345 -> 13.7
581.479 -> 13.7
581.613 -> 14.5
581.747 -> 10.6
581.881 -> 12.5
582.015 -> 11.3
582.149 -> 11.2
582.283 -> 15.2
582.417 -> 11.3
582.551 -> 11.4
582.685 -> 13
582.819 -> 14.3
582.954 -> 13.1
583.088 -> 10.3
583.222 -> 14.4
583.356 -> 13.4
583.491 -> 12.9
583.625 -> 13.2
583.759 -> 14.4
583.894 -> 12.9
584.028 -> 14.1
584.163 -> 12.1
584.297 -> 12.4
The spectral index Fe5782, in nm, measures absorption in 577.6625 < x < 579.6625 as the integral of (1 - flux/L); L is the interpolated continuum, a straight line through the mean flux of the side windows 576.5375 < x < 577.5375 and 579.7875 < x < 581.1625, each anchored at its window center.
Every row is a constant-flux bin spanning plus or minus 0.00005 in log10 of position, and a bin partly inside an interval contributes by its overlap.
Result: 0.18 nm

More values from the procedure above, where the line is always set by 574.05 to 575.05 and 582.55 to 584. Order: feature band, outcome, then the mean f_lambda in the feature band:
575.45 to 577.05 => -0.22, 14.9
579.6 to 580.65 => -0.04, 13.7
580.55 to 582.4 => 0.00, 13.1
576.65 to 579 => -0.05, 13.4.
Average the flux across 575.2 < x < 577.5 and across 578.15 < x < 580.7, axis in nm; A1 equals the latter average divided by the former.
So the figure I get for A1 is 0.9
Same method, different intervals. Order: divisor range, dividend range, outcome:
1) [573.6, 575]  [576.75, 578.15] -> 1.03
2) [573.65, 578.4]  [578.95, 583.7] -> 0.96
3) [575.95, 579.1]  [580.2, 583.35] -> 0.94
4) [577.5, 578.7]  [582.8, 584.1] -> 1.05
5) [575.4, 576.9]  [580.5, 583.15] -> 0.87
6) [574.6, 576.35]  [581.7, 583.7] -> 0.94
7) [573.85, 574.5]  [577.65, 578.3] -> 0.91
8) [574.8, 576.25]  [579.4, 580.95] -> 1.02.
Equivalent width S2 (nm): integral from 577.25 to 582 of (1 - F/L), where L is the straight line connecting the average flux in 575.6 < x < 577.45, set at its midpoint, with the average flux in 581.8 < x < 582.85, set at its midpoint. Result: 0.09 nm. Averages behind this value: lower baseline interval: 14.6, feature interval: 13.2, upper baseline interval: 12.4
